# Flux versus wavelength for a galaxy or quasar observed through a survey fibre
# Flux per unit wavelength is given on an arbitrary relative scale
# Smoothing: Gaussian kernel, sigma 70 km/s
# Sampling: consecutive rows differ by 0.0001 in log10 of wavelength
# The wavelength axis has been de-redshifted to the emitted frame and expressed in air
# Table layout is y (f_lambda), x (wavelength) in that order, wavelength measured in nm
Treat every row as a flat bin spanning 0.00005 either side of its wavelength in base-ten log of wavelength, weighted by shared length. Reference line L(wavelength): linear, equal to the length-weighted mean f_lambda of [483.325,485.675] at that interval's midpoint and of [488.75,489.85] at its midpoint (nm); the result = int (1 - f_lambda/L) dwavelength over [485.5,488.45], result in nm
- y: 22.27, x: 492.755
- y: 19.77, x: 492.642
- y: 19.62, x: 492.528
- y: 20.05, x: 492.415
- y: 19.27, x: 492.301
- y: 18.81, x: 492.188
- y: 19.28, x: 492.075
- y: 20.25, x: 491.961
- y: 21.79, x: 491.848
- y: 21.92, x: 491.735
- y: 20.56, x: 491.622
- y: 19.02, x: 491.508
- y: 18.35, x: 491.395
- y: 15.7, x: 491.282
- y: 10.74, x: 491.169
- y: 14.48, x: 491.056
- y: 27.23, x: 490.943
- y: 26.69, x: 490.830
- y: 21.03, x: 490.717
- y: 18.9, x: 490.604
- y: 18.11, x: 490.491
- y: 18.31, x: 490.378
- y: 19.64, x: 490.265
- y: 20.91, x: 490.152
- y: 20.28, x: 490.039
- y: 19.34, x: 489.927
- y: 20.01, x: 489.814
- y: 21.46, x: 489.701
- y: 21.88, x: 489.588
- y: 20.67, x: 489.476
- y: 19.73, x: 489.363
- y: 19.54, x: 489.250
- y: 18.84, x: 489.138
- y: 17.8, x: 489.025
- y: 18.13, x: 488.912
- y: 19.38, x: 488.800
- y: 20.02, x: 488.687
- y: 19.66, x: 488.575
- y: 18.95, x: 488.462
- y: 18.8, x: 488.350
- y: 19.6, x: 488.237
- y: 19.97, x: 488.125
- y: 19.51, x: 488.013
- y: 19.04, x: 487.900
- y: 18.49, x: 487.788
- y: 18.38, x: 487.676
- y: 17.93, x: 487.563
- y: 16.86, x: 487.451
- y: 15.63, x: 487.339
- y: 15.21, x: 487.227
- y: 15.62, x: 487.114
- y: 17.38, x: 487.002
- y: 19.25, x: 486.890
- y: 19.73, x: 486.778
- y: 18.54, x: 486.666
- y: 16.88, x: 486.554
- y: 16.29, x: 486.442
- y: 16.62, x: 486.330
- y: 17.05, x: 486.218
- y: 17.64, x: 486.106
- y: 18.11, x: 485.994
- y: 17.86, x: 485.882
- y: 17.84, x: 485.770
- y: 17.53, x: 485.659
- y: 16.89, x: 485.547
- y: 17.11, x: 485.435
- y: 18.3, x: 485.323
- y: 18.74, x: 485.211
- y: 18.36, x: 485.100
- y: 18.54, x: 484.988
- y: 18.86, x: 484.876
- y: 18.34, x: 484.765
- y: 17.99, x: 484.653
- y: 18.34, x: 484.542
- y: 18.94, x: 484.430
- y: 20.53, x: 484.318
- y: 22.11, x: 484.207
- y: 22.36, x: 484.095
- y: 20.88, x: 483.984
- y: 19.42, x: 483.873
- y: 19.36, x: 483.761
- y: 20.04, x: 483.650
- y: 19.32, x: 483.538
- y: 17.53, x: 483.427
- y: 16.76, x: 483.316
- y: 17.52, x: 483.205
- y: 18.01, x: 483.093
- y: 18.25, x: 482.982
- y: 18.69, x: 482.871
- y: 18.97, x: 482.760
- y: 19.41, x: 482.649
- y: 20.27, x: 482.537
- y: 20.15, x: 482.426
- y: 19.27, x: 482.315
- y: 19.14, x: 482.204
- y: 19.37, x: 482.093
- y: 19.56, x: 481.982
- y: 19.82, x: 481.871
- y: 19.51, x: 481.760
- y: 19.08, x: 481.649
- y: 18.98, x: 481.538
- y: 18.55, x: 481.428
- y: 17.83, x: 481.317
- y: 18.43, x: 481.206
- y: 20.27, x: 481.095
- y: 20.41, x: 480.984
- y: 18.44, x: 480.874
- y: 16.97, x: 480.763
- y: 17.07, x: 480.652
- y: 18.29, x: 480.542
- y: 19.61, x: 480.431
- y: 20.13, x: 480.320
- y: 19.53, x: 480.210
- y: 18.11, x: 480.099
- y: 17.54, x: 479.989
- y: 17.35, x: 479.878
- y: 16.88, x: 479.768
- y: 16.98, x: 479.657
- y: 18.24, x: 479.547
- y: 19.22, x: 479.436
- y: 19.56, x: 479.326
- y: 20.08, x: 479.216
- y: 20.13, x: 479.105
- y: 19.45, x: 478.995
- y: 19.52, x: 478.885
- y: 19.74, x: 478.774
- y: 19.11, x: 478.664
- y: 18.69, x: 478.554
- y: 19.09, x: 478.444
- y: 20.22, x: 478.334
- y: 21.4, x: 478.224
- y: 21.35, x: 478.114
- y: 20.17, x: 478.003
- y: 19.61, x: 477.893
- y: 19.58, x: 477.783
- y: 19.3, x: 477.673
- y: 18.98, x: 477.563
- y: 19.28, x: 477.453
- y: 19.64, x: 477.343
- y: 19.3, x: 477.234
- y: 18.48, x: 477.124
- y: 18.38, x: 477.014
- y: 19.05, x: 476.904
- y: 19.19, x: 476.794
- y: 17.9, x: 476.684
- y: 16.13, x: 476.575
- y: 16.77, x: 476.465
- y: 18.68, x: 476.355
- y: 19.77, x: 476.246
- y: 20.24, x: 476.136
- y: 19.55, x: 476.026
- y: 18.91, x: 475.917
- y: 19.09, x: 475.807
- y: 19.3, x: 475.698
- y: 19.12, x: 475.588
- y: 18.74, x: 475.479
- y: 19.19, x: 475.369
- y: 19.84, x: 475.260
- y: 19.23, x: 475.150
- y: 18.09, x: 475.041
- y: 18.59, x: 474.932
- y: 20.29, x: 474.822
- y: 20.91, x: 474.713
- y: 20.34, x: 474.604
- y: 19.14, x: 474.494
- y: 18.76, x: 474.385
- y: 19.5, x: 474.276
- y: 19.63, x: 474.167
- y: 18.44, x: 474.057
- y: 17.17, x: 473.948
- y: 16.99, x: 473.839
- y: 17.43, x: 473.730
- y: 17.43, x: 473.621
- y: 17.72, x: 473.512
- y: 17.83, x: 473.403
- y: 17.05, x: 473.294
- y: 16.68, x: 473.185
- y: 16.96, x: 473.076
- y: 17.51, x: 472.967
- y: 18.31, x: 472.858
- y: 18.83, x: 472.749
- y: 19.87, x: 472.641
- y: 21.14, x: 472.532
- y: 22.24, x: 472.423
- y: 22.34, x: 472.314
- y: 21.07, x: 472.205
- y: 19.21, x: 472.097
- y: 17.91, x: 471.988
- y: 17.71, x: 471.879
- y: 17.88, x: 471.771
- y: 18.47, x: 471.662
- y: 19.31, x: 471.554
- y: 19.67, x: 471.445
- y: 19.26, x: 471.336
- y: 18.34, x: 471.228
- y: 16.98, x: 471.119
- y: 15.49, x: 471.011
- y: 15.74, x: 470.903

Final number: 0.24 nm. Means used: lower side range 19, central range 17.8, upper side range 19.7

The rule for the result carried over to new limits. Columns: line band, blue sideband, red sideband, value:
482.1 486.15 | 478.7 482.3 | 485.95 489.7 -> -0.04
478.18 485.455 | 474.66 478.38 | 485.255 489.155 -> -0.15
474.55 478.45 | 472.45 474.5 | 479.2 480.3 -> -0.21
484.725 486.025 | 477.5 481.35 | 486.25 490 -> 0.05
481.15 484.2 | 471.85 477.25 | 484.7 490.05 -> -0.10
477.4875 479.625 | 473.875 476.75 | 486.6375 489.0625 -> -0.09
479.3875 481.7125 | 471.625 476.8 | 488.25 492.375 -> 0.08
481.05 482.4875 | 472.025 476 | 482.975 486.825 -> -0.05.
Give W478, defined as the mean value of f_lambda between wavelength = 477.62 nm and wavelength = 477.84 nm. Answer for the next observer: 19.4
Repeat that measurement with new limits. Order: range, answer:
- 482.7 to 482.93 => 18.9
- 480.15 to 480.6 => 19.4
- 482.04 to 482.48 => 19.5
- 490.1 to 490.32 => 20.3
